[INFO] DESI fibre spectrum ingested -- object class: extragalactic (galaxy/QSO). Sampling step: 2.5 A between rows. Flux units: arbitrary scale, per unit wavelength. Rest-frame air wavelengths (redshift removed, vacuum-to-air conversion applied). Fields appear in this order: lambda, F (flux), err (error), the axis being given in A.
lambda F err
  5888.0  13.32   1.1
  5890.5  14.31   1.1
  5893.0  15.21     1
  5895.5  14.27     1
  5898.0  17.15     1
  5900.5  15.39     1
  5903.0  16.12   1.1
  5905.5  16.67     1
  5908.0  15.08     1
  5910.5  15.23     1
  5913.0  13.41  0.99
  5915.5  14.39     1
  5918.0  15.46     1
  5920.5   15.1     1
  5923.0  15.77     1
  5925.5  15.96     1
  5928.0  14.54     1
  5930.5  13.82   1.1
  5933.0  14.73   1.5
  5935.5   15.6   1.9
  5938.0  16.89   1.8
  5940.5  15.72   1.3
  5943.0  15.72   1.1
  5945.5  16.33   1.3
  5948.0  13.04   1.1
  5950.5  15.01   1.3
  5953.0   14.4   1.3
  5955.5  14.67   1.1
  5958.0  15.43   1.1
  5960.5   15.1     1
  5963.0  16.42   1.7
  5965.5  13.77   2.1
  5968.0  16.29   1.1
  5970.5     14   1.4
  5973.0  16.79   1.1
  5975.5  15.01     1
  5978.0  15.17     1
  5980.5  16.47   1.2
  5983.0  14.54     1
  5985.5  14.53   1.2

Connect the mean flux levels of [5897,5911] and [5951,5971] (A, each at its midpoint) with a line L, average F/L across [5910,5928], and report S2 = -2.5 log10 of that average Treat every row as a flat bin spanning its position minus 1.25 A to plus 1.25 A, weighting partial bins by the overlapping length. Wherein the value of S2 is 0.05 mag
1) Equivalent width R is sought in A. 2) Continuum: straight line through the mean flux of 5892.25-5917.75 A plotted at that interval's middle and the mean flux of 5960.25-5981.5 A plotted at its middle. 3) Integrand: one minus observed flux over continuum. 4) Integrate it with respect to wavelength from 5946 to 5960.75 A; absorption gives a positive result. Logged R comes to 0.7 A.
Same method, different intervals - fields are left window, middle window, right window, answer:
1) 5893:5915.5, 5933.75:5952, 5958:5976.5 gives -0.1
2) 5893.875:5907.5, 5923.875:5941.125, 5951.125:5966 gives 0.1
